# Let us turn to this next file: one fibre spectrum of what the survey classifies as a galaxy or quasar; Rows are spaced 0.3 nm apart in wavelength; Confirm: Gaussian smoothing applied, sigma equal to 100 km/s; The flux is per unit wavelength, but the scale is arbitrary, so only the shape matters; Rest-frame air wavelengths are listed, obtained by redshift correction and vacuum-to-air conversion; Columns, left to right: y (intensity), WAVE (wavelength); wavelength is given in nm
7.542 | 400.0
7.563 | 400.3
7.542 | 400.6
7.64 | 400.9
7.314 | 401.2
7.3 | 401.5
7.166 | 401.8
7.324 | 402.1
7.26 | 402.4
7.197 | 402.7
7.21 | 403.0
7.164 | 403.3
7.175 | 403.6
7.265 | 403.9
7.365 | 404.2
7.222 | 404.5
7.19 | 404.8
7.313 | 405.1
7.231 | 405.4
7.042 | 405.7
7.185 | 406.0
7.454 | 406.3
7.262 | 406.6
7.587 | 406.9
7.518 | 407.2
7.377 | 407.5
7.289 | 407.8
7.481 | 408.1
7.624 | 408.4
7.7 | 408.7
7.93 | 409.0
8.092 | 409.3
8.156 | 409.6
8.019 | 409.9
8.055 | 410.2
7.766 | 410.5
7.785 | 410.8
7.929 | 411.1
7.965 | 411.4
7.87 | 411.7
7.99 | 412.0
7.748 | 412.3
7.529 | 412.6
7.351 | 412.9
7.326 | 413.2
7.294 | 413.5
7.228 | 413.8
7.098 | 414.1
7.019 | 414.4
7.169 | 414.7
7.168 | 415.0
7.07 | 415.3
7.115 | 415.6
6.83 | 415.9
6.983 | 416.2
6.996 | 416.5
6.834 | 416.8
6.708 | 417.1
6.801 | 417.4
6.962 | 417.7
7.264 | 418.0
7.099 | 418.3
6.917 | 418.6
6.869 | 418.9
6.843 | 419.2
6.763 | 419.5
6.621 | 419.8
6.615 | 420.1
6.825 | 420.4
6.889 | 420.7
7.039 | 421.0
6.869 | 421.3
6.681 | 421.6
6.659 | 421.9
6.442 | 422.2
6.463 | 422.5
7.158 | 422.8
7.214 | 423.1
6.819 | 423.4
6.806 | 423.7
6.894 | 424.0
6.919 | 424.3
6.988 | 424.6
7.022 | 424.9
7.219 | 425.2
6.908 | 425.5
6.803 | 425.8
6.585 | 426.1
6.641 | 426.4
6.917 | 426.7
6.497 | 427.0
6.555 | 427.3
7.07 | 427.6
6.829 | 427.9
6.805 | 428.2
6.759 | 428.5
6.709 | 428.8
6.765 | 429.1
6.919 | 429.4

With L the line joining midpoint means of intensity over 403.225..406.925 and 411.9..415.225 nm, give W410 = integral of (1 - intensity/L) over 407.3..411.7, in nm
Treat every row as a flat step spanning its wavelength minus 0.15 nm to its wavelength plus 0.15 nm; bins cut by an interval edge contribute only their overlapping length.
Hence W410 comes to -0.30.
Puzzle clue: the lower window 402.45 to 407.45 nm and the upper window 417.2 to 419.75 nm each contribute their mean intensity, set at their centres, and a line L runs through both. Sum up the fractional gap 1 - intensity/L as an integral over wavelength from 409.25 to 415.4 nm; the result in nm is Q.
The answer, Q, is -0.44 nm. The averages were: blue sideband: 7.28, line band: 7.6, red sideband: 6.92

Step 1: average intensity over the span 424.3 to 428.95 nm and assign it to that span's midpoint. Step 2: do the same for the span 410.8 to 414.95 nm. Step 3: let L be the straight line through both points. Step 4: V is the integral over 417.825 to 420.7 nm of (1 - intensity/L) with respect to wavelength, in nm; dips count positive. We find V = 0.13 nm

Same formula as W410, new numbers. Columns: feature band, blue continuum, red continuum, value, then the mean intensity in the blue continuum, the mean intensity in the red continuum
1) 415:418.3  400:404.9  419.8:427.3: 0.00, 7.31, 6.82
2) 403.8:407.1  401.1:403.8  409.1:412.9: 0.08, 7.23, 7.89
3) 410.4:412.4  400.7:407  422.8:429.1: -0.21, 7.28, 6.85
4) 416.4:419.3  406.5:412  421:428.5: 0.12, 7.76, 6.83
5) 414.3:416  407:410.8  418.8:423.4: 0.04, 7.75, 6.8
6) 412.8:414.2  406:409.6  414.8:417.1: -0.02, 7.58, 6.98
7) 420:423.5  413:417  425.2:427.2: 0.04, 7.09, 6.76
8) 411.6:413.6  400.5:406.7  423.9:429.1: -0.14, 7.28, 6.83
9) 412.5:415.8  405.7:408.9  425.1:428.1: 0.00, 7.44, 6.8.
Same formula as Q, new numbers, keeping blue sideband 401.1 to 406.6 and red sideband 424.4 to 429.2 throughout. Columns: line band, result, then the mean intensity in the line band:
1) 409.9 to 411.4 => -0.17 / 7.91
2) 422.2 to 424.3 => 0.01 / 6.86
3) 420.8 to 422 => 0.02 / 6.82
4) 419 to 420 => 0.03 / 6.74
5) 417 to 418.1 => 0.01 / 6.93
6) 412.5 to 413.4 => -0.04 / 7.39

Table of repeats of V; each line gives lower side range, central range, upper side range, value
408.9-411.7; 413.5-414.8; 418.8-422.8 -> 0.064 nm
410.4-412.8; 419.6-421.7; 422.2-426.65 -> 0.105 nm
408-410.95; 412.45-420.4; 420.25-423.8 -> 0.299 nm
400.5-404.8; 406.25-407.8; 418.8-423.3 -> -0.054 nm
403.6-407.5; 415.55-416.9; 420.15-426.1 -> 0.017 nm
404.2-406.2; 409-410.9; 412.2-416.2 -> -0.202 nm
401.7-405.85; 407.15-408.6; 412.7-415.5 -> -0.050 nm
